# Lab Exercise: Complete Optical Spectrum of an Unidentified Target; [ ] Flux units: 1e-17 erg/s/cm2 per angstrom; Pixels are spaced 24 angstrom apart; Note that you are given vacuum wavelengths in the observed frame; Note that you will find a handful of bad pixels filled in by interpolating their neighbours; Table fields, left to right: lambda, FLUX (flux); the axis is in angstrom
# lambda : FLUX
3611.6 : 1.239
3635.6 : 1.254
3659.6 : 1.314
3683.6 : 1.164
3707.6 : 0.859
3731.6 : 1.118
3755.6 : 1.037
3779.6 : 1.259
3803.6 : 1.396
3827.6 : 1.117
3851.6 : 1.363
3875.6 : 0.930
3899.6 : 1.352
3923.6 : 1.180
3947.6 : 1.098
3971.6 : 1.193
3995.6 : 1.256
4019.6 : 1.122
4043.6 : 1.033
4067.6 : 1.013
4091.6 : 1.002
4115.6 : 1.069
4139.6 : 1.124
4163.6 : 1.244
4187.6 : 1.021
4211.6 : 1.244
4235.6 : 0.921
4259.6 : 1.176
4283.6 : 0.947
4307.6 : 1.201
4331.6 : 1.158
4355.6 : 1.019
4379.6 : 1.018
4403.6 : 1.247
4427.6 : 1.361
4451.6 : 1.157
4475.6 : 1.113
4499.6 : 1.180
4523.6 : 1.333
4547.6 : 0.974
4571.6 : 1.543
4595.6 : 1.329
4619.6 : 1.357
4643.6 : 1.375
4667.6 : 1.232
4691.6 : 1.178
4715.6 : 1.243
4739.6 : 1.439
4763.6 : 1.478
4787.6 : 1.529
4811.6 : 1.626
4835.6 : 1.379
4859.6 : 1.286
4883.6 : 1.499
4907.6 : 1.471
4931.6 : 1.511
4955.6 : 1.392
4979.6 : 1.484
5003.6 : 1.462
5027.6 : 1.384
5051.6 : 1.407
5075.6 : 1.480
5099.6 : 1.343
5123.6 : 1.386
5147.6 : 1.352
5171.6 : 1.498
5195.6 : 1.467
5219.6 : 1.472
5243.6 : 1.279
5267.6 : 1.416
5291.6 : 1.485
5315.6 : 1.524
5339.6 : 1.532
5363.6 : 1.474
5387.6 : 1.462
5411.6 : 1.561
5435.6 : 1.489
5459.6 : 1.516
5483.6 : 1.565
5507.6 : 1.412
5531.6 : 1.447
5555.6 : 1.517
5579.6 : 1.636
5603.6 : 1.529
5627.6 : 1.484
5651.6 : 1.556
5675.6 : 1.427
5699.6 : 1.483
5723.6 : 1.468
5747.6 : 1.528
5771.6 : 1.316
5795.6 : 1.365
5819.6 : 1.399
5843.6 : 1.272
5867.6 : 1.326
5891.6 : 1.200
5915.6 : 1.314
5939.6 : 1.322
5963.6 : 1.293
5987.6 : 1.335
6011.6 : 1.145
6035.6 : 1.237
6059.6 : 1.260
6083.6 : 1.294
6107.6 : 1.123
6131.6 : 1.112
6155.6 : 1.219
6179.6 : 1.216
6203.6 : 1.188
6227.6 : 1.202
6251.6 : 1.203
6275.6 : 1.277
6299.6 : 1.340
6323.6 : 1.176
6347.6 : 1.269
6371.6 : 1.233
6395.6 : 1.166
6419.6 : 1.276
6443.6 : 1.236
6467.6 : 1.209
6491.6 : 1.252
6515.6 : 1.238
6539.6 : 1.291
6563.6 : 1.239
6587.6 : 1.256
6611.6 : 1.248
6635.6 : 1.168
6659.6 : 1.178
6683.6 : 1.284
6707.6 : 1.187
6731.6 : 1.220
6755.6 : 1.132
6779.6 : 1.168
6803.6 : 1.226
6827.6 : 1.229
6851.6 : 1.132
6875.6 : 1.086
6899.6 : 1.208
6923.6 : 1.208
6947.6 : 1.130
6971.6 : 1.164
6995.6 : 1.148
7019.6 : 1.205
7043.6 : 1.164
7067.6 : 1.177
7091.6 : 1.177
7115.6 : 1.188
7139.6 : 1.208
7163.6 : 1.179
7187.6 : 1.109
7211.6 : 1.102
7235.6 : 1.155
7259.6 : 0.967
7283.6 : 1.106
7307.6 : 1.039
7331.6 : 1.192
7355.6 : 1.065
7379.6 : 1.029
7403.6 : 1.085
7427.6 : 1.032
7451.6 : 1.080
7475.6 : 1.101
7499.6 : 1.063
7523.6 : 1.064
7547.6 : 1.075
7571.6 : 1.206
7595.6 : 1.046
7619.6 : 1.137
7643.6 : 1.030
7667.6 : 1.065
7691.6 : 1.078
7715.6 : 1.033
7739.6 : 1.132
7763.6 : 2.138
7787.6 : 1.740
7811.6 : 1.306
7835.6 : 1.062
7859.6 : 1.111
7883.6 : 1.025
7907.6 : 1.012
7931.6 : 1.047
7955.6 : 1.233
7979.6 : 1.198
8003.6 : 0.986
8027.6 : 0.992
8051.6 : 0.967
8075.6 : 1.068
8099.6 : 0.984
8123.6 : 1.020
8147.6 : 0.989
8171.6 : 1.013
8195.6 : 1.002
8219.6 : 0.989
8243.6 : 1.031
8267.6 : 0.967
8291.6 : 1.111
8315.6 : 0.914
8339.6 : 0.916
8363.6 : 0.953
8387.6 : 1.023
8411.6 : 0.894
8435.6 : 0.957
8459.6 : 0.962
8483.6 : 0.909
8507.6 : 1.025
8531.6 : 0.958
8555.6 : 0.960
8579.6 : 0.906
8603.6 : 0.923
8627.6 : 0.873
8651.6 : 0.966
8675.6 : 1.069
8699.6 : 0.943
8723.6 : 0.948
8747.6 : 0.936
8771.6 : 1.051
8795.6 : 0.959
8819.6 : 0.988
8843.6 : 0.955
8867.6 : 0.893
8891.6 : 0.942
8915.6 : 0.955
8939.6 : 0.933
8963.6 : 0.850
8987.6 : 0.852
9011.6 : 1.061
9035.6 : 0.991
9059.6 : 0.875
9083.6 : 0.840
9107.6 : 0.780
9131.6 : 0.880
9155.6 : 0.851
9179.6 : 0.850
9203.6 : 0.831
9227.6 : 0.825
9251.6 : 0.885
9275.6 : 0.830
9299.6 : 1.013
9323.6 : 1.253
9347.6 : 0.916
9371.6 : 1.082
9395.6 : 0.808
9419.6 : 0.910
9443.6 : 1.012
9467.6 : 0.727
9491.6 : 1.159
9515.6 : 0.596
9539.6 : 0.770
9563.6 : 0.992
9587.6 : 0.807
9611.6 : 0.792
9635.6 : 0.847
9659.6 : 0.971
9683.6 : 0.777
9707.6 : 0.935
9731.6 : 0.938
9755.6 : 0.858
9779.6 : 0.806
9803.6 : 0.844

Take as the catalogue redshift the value 0.18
